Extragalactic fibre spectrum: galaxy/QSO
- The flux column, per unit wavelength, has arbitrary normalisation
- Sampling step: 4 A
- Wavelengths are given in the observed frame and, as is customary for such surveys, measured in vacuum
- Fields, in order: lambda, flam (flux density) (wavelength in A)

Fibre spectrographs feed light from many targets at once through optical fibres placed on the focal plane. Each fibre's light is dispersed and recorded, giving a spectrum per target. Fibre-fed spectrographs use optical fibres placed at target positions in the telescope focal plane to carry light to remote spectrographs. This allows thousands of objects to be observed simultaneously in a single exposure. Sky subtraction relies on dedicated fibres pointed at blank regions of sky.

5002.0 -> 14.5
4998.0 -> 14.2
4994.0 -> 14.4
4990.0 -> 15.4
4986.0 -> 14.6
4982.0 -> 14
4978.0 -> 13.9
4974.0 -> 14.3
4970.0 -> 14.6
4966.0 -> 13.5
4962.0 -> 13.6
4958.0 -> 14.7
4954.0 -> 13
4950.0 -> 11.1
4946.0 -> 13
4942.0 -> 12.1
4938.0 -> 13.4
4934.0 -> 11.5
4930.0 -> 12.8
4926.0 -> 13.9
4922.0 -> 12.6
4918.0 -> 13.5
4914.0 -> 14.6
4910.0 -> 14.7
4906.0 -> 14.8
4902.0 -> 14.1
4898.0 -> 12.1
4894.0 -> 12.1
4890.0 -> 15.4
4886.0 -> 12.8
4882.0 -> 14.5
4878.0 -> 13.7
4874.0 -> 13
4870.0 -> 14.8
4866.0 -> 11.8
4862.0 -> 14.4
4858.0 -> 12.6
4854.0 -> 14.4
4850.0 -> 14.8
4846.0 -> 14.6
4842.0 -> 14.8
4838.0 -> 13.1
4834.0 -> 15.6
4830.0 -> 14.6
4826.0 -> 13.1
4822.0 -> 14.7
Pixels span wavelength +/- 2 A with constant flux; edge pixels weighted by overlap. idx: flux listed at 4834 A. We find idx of 15.6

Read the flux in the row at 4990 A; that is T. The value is 15.4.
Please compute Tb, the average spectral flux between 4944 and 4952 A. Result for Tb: 12.1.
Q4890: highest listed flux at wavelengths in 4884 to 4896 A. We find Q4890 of 15.4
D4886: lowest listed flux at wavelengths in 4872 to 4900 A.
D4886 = 12.1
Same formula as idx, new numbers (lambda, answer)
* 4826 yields 13.1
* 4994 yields 14.4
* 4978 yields 13.9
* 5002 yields 14.5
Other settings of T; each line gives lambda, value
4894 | 12.1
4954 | 13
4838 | 13.1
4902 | 14.1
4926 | 13.9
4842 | 14.8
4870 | 14.8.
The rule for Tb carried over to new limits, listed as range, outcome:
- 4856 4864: 13.5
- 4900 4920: 14.3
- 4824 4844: 14.2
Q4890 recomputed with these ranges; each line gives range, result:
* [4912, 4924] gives 14.6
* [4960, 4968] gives 13.6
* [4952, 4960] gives 14.7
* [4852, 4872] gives 14.8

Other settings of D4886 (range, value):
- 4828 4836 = 14.6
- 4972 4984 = 13.9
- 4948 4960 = 11.1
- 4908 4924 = 12.6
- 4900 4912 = 14.1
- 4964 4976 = 13.5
